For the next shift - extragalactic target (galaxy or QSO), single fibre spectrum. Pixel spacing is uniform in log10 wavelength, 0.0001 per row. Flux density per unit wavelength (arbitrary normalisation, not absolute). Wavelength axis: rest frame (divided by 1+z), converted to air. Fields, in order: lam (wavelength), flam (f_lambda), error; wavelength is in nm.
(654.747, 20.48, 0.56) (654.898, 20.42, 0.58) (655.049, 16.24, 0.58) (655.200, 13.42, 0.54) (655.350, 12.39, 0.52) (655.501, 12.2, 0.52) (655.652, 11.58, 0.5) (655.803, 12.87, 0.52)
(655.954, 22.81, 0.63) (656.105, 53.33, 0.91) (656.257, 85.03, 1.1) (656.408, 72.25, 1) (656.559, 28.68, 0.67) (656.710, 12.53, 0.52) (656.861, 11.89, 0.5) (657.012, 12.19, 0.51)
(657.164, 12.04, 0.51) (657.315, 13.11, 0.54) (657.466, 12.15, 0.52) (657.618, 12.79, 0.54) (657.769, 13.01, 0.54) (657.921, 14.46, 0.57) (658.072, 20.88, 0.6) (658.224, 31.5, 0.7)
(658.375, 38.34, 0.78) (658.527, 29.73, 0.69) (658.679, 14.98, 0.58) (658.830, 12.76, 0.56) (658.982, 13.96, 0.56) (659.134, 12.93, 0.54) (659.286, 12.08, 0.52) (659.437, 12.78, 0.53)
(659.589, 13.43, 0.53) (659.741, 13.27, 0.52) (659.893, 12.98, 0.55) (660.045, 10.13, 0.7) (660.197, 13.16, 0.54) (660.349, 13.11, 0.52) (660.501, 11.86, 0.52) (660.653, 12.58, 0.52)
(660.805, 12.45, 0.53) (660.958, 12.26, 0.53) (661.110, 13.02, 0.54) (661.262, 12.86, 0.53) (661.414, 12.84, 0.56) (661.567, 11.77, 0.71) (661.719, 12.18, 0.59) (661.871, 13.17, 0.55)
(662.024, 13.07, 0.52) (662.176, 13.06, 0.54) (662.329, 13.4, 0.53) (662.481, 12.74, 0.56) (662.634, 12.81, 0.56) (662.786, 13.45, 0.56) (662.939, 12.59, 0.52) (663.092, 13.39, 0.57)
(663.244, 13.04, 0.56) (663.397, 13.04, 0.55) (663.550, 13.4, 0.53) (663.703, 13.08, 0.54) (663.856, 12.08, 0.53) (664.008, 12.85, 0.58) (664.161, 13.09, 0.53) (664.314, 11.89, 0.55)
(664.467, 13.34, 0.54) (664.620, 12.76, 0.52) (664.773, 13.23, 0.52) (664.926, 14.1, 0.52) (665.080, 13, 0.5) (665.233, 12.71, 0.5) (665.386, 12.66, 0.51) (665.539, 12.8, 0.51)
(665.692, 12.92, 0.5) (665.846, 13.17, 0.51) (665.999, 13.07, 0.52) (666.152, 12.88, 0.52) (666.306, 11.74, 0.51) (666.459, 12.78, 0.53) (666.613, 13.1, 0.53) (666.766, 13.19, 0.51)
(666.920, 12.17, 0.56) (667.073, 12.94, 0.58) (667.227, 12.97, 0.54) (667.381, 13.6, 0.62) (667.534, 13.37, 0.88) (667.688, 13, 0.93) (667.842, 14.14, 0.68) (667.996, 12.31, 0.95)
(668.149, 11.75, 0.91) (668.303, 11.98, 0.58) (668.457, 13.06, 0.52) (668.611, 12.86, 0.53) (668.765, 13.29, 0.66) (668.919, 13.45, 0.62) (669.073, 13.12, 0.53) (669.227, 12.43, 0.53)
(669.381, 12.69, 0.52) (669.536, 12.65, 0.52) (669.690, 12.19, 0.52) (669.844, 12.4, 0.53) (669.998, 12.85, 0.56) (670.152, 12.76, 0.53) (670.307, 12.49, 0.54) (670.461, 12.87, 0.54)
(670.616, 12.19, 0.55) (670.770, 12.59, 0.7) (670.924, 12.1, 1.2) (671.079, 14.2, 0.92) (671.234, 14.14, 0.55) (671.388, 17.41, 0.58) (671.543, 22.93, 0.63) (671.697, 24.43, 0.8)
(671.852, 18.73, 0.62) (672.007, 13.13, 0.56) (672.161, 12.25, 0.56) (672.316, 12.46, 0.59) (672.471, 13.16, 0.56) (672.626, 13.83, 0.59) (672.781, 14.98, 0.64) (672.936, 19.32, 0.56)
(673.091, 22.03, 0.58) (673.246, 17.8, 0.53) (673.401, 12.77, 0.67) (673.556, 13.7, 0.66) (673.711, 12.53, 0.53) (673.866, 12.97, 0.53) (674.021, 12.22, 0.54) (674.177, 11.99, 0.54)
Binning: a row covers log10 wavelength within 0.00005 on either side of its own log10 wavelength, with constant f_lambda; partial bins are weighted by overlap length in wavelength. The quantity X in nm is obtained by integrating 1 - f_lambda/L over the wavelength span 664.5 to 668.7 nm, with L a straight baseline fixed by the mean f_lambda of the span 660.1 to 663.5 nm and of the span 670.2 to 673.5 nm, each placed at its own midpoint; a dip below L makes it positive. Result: 0.35 nm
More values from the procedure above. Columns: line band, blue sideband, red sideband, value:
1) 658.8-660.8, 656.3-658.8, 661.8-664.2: 0.635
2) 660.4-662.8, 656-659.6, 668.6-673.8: 0.957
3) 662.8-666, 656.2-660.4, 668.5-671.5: 0.698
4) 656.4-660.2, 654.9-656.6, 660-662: 0.746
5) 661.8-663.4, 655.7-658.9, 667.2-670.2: 0.533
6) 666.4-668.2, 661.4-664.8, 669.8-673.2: 0.138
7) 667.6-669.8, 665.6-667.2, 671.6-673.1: 0.210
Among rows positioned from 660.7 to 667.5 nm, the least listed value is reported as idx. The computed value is 11.74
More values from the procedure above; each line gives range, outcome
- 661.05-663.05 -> 11.77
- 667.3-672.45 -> 11.75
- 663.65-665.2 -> 11.89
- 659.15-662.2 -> 10.13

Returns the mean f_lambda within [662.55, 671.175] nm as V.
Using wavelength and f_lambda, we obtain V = 12.9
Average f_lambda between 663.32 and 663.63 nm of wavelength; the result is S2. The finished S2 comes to 13.2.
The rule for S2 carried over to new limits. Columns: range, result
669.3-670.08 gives 12.6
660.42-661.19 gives 12.4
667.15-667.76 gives 13.2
